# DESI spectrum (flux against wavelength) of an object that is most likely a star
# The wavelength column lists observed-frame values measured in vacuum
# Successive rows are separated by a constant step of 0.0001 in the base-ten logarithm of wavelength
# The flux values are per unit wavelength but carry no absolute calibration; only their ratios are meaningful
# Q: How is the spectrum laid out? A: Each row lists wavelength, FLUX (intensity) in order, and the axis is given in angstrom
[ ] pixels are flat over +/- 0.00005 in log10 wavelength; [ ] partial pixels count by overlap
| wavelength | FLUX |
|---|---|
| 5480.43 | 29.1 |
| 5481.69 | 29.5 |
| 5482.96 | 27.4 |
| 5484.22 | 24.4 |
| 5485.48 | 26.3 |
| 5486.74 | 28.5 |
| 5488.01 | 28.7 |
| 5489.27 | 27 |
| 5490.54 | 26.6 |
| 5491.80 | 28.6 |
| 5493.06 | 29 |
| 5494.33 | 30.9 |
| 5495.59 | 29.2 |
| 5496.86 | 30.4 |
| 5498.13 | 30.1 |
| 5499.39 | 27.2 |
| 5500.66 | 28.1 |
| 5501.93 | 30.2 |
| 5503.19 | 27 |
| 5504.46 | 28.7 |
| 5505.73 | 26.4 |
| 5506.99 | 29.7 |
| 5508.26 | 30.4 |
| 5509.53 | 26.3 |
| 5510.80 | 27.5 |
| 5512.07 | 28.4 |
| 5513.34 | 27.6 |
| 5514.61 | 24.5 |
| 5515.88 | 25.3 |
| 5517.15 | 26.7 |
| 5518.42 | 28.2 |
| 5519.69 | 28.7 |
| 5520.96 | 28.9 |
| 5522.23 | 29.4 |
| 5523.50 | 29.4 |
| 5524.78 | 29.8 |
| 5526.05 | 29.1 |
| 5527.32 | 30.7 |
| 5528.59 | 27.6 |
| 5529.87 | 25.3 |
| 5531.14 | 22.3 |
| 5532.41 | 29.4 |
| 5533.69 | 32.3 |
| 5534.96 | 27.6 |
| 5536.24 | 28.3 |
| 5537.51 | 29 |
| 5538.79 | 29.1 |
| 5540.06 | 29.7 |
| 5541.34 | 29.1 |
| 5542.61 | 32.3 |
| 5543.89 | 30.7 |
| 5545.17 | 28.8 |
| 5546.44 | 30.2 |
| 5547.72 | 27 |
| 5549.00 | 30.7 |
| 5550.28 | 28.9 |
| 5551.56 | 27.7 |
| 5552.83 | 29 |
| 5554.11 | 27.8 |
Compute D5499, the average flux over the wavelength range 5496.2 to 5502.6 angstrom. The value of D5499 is 29.2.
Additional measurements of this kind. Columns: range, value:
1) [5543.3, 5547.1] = 29.9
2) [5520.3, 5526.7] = 29.3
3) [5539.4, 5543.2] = 30.4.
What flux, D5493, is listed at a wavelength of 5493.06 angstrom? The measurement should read 29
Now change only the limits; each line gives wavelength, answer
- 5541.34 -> 29.1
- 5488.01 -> 28.7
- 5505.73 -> 26.4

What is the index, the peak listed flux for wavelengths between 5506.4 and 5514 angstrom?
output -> 30.4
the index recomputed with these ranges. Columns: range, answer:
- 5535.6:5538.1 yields 29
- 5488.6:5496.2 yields 30.9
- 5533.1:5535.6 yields 32.3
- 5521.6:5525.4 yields 29.8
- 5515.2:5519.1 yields 28.2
